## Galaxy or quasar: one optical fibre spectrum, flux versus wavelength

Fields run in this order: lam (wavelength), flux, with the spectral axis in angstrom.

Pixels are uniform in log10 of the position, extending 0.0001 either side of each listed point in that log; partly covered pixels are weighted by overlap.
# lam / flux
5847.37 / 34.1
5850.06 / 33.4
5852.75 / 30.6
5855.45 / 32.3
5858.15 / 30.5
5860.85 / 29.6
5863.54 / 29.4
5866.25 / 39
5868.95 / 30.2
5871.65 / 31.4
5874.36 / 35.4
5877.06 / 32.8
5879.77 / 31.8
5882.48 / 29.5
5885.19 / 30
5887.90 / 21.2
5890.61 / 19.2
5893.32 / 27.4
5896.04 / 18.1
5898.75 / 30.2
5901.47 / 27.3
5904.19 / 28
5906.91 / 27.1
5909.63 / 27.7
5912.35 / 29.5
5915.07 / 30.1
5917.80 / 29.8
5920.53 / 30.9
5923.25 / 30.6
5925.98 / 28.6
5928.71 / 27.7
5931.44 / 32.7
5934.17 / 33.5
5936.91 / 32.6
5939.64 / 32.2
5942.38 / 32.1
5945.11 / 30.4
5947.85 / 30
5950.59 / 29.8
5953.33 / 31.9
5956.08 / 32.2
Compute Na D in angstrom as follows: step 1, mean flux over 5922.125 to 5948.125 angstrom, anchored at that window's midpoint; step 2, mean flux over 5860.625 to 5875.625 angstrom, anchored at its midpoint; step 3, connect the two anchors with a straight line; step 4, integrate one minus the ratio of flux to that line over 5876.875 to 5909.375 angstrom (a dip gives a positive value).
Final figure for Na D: 5.5 angstrom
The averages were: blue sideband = 32.7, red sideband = 31.1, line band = 26.7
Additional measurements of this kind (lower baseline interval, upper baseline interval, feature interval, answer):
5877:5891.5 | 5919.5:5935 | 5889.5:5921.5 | 2.0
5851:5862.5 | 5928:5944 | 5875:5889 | 0.7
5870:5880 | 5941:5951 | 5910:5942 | 0.6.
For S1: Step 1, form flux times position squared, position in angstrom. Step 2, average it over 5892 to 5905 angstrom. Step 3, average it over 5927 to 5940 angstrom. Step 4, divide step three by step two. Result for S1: 1.23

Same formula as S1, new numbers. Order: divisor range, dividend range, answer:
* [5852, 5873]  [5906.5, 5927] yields 0.95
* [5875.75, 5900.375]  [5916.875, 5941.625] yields 1.18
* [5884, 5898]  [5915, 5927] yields 1.30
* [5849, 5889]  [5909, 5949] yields 1.00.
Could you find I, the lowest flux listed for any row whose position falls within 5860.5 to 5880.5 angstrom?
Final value 29.4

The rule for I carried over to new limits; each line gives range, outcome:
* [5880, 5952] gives 18.1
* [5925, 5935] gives 27.7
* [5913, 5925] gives 29.8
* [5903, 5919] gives 27.1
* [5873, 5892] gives 19.2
